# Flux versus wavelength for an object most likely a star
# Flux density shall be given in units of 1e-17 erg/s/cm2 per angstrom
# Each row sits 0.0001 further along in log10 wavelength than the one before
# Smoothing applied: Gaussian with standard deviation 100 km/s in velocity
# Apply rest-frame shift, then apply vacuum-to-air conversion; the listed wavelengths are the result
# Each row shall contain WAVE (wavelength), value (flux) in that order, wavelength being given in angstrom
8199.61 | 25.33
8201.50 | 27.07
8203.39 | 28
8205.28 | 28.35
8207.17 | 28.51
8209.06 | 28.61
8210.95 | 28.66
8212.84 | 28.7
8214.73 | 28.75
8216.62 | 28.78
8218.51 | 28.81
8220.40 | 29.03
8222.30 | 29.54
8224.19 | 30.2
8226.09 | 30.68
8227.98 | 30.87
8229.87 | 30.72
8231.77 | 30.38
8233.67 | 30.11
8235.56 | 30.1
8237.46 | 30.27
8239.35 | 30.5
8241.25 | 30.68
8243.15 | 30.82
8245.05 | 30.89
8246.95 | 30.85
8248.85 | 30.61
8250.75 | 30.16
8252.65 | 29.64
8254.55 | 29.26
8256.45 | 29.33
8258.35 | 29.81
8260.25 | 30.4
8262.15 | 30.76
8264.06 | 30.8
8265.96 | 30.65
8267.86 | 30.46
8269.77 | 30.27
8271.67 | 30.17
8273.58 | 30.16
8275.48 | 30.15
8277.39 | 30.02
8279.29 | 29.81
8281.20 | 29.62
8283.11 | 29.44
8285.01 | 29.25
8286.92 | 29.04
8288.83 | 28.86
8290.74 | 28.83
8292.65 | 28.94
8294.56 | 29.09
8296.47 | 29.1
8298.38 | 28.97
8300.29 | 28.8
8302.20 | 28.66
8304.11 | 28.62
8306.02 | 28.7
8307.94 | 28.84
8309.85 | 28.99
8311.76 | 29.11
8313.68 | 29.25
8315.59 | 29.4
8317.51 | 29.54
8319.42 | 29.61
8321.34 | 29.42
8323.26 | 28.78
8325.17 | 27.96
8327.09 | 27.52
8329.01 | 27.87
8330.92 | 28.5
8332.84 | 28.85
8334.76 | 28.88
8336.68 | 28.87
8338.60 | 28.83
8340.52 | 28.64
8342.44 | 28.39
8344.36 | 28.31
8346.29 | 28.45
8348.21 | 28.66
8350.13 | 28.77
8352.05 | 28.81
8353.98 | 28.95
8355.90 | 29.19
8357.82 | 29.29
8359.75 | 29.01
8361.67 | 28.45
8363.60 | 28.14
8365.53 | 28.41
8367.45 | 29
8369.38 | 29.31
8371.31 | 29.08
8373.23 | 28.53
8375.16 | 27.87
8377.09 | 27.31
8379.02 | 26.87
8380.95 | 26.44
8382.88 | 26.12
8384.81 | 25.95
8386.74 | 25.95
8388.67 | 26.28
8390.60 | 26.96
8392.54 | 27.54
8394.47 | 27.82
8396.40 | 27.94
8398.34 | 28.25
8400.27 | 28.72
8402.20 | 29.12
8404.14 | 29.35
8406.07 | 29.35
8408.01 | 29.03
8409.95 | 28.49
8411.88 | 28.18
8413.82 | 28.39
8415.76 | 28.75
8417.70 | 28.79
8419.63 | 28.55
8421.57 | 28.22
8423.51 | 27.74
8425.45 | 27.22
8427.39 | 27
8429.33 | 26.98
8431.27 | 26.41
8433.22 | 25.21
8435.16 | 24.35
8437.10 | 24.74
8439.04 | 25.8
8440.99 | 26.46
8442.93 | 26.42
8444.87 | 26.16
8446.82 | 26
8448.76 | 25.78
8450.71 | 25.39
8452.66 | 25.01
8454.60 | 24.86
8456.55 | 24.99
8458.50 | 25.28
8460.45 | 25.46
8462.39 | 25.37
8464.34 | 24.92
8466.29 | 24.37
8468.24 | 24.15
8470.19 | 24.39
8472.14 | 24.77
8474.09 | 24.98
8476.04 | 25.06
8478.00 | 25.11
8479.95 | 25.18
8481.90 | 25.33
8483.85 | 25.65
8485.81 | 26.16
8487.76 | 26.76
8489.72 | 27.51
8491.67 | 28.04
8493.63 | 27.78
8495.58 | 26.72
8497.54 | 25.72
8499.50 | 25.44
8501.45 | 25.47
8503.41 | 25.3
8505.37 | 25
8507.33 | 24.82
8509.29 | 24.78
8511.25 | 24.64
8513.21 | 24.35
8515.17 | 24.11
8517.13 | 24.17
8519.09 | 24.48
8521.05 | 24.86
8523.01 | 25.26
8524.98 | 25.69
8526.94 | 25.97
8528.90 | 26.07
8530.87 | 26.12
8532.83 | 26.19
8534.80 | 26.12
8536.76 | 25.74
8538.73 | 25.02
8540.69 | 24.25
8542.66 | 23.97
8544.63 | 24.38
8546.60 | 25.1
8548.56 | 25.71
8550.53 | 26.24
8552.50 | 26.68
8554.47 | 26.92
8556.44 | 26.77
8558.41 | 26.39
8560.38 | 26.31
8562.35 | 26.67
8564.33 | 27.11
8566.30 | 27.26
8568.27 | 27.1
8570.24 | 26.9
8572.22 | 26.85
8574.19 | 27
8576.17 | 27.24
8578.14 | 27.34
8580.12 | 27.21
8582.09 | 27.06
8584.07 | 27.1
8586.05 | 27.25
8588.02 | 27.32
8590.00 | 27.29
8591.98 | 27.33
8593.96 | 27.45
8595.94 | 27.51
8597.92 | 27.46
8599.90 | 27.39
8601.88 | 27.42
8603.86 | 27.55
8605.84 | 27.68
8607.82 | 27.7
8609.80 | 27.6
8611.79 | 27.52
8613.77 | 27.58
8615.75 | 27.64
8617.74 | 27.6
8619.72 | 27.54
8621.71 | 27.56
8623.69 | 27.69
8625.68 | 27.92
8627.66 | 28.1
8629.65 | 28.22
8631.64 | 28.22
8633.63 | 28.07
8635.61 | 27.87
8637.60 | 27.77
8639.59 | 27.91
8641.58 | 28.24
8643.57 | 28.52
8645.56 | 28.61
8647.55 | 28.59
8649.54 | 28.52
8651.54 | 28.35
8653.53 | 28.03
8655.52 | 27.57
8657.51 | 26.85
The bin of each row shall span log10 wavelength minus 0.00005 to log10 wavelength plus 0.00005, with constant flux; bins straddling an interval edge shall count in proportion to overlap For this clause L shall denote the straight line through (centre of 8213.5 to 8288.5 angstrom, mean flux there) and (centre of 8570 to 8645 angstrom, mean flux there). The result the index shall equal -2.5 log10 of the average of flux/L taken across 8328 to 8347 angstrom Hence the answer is 0.03 mag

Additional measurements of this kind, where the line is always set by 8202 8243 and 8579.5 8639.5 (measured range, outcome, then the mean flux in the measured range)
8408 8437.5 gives 0.05 mag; 27.4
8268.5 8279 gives -0.03 mag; 30.1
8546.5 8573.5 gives 0.05 mag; 26.6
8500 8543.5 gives 0.12 mag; 25.1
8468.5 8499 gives 0.09 mag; 25.9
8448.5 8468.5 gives 0.13 mag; 25.1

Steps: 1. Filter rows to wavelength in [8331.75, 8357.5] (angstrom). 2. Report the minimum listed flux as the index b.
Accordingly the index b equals 28.31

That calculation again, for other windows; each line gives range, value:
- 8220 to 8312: 28.62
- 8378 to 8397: 25.95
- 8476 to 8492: 25.06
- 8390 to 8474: 24.15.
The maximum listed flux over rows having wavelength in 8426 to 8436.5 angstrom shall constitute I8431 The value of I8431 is 27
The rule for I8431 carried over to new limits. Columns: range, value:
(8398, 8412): 29.35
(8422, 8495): 28.04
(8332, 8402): 29.31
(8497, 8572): 27.26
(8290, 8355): 29.61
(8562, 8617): 27.7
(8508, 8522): 24.86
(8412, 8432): 28.79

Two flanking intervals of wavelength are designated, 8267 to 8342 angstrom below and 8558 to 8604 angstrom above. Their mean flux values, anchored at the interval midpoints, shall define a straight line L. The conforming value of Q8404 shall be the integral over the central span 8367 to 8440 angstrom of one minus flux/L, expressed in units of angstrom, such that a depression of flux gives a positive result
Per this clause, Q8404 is 2.2 angstrom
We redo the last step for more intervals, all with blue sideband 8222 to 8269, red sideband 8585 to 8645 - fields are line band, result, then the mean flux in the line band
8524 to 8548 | 2.4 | 25.4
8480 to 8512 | 2.9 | 25.9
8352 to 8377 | 0.7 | 28.7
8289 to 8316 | 0.9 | 28.9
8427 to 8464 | 4.2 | 25.6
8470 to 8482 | 1.6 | 25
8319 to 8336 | 0.7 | 28.6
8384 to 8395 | 1.0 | 26.7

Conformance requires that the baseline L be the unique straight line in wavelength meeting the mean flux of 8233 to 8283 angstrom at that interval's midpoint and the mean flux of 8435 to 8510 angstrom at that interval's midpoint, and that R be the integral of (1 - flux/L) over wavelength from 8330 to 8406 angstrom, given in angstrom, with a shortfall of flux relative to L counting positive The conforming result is -1.1 angstrom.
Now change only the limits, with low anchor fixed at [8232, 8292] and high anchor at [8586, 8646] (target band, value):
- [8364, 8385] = 1.1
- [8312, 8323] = 0.1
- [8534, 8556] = 2.1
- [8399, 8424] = 0.3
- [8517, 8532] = 1.6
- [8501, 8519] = 2.4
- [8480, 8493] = 0.9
